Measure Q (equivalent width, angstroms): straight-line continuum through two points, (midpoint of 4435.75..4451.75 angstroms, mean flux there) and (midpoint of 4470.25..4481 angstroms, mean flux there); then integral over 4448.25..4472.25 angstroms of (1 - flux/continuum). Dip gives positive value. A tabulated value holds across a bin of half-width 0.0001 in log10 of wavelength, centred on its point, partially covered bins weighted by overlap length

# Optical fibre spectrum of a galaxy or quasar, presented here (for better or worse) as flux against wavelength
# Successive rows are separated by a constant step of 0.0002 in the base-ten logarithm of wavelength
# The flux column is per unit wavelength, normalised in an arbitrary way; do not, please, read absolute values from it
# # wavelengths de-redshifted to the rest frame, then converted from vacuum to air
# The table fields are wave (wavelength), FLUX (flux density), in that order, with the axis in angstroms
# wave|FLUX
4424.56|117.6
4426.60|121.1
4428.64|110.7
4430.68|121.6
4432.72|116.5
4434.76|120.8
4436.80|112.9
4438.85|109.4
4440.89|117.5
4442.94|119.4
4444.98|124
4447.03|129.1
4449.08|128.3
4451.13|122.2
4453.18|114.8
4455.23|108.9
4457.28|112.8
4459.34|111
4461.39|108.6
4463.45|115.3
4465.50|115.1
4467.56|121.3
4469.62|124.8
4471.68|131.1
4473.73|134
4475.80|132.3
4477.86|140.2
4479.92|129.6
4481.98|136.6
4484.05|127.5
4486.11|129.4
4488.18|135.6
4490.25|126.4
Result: 1.79 angstroms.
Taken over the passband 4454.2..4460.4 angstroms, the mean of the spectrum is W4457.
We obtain 111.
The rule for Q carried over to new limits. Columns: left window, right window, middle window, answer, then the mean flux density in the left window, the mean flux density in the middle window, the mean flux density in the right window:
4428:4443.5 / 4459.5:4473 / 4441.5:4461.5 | -0.10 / 116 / 118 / 119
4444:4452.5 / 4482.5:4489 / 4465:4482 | -0.03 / 125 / 129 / 131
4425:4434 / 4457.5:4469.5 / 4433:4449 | -0.38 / 118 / 119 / 115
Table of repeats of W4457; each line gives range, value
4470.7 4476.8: 132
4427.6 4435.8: 117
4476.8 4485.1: 134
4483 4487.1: 128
